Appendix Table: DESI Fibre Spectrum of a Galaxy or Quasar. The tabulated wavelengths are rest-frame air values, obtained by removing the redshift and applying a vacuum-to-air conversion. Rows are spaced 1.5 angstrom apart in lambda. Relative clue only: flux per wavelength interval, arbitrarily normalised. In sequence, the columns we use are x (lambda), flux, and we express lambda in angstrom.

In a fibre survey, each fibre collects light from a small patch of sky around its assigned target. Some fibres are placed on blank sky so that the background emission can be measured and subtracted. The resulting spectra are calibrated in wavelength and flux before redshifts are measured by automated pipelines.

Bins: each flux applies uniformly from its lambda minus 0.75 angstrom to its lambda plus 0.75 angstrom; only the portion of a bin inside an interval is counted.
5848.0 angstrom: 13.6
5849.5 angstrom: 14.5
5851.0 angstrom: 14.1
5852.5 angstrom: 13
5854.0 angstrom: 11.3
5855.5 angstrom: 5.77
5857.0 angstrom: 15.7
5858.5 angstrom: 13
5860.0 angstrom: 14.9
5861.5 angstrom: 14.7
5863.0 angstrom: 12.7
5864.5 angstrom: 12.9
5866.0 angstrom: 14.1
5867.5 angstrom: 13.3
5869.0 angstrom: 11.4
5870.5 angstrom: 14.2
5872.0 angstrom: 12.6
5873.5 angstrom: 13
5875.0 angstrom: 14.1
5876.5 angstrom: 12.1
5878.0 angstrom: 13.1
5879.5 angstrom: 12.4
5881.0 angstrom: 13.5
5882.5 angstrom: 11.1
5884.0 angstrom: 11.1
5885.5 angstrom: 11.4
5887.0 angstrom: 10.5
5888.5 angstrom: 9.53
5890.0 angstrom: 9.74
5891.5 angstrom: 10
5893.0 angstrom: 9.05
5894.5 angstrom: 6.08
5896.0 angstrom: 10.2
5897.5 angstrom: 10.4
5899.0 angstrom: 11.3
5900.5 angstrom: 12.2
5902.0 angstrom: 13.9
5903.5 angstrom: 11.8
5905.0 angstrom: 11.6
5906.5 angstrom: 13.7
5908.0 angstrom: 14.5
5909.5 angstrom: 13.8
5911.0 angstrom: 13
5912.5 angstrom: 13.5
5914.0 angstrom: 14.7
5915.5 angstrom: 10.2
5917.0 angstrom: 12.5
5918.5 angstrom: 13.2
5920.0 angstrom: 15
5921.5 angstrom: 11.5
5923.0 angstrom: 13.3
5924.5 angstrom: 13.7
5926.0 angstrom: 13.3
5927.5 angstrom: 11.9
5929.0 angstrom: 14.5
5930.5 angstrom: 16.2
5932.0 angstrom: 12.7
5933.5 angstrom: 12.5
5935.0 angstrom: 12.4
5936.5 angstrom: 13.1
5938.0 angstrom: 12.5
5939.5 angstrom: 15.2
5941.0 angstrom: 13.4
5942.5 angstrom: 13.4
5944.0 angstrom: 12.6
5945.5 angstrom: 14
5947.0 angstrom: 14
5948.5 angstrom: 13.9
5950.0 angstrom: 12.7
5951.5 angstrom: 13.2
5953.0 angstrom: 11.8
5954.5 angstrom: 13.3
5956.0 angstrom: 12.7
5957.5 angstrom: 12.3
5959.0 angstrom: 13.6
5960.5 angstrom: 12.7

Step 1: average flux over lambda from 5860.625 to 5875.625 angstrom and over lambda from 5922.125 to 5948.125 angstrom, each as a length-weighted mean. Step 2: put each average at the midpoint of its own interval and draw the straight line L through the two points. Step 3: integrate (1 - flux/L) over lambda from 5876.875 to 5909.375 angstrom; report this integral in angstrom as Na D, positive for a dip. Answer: 4.9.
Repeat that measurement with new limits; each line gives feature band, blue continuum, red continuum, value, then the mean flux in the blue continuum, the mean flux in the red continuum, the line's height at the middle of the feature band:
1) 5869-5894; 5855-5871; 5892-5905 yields 0.4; 13.1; 10.7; 11.8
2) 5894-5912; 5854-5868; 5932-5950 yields 1.6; 12.9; 13.3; 13.1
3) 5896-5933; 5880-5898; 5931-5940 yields -3.6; 10.2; 13.1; 11.8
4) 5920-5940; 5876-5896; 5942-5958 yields -1.6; 10.7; 13.1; 12.3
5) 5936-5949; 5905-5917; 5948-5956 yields -0.6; 13.2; 12.9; 13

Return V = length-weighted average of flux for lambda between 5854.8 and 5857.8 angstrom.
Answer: 10.9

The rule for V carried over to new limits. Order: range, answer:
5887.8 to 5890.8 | 9.64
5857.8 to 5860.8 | 14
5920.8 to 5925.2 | 12.8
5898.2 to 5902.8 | 12.4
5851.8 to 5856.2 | 10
